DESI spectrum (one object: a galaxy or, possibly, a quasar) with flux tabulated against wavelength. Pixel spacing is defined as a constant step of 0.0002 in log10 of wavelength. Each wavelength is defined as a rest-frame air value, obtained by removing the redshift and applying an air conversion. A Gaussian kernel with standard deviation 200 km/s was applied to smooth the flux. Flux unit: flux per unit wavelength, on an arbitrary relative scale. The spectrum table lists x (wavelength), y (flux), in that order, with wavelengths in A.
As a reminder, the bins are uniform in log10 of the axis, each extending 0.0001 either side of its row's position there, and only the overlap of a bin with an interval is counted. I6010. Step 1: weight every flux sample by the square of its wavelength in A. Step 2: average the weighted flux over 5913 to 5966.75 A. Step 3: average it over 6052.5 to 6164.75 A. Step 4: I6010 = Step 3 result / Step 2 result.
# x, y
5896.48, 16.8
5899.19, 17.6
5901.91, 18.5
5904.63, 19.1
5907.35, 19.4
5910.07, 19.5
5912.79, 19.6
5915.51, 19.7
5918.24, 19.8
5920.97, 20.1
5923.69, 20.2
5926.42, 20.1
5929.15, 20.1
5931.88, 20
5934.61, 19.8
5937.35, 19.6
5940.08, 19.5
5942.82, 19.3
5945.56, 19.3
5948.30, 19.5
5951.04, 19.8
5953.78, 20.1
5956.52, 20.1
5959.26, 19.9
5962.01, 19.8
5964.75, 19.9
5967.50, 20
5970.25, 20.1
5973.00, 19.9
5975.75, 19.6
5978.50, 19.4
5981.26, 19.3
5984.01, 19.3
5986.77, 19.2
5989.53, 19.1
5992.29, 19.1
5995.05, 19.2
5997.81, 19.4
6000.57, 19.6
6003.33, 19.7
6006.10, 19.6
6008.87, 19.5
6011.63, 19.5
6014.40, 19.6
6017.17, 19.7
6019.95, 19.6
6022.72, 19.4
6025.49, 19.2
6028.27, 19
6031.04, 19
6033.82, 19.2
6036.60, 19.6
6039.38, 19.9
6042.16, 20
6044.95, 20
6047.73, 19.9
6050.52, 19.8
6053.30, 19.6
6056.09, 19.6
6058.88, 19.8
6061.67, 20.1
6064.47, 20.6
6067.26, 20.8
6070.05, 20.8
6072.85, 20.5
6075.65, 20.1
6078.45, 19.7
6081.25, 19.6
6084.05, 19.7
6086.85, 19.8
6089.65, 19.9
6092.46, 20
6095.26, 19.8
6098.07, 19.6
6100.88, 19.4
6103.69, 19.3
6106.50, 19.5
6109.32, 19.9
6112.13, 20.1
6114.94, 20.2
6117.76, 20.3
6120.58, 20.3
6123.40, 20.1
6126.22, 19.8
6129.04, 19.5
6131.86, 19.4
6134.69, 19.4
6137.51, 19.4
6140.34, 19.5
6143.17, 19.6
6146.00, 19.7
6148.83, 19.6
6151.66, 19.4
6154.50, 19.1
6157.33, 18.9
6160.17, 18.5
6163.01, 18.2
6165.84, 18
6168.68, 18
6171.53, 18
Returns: 1.1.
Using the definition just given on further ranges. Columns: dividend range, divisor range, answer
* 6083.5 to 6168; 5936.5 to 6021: 1.05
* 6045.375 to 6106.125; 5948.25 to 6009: 1.05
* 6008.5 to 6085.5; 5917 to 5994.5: 1.04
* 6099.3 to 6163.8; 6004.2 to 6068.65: 1.02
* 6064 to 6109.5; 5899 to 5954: 1.07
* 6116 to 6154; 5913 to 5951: 1.07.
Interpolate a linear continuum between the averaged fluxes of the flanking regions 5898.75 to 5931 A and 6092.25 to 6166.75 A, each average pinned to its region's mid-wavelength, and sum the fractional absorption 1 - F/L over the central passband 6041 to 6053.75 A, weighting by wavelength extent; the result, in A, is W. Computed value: -0.2 A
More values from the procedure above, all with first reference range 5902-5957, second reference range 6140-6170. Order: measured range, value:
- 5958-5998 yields 0.0 A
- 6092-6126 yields -1.4 A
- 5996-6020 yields -0.2 A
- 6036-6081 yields -1.8 A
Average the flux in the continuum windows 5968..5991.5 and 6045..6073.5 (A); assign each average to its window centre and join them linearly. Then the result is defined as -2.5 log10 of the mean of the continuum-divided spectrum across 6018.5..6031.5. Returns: 0.03 mag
